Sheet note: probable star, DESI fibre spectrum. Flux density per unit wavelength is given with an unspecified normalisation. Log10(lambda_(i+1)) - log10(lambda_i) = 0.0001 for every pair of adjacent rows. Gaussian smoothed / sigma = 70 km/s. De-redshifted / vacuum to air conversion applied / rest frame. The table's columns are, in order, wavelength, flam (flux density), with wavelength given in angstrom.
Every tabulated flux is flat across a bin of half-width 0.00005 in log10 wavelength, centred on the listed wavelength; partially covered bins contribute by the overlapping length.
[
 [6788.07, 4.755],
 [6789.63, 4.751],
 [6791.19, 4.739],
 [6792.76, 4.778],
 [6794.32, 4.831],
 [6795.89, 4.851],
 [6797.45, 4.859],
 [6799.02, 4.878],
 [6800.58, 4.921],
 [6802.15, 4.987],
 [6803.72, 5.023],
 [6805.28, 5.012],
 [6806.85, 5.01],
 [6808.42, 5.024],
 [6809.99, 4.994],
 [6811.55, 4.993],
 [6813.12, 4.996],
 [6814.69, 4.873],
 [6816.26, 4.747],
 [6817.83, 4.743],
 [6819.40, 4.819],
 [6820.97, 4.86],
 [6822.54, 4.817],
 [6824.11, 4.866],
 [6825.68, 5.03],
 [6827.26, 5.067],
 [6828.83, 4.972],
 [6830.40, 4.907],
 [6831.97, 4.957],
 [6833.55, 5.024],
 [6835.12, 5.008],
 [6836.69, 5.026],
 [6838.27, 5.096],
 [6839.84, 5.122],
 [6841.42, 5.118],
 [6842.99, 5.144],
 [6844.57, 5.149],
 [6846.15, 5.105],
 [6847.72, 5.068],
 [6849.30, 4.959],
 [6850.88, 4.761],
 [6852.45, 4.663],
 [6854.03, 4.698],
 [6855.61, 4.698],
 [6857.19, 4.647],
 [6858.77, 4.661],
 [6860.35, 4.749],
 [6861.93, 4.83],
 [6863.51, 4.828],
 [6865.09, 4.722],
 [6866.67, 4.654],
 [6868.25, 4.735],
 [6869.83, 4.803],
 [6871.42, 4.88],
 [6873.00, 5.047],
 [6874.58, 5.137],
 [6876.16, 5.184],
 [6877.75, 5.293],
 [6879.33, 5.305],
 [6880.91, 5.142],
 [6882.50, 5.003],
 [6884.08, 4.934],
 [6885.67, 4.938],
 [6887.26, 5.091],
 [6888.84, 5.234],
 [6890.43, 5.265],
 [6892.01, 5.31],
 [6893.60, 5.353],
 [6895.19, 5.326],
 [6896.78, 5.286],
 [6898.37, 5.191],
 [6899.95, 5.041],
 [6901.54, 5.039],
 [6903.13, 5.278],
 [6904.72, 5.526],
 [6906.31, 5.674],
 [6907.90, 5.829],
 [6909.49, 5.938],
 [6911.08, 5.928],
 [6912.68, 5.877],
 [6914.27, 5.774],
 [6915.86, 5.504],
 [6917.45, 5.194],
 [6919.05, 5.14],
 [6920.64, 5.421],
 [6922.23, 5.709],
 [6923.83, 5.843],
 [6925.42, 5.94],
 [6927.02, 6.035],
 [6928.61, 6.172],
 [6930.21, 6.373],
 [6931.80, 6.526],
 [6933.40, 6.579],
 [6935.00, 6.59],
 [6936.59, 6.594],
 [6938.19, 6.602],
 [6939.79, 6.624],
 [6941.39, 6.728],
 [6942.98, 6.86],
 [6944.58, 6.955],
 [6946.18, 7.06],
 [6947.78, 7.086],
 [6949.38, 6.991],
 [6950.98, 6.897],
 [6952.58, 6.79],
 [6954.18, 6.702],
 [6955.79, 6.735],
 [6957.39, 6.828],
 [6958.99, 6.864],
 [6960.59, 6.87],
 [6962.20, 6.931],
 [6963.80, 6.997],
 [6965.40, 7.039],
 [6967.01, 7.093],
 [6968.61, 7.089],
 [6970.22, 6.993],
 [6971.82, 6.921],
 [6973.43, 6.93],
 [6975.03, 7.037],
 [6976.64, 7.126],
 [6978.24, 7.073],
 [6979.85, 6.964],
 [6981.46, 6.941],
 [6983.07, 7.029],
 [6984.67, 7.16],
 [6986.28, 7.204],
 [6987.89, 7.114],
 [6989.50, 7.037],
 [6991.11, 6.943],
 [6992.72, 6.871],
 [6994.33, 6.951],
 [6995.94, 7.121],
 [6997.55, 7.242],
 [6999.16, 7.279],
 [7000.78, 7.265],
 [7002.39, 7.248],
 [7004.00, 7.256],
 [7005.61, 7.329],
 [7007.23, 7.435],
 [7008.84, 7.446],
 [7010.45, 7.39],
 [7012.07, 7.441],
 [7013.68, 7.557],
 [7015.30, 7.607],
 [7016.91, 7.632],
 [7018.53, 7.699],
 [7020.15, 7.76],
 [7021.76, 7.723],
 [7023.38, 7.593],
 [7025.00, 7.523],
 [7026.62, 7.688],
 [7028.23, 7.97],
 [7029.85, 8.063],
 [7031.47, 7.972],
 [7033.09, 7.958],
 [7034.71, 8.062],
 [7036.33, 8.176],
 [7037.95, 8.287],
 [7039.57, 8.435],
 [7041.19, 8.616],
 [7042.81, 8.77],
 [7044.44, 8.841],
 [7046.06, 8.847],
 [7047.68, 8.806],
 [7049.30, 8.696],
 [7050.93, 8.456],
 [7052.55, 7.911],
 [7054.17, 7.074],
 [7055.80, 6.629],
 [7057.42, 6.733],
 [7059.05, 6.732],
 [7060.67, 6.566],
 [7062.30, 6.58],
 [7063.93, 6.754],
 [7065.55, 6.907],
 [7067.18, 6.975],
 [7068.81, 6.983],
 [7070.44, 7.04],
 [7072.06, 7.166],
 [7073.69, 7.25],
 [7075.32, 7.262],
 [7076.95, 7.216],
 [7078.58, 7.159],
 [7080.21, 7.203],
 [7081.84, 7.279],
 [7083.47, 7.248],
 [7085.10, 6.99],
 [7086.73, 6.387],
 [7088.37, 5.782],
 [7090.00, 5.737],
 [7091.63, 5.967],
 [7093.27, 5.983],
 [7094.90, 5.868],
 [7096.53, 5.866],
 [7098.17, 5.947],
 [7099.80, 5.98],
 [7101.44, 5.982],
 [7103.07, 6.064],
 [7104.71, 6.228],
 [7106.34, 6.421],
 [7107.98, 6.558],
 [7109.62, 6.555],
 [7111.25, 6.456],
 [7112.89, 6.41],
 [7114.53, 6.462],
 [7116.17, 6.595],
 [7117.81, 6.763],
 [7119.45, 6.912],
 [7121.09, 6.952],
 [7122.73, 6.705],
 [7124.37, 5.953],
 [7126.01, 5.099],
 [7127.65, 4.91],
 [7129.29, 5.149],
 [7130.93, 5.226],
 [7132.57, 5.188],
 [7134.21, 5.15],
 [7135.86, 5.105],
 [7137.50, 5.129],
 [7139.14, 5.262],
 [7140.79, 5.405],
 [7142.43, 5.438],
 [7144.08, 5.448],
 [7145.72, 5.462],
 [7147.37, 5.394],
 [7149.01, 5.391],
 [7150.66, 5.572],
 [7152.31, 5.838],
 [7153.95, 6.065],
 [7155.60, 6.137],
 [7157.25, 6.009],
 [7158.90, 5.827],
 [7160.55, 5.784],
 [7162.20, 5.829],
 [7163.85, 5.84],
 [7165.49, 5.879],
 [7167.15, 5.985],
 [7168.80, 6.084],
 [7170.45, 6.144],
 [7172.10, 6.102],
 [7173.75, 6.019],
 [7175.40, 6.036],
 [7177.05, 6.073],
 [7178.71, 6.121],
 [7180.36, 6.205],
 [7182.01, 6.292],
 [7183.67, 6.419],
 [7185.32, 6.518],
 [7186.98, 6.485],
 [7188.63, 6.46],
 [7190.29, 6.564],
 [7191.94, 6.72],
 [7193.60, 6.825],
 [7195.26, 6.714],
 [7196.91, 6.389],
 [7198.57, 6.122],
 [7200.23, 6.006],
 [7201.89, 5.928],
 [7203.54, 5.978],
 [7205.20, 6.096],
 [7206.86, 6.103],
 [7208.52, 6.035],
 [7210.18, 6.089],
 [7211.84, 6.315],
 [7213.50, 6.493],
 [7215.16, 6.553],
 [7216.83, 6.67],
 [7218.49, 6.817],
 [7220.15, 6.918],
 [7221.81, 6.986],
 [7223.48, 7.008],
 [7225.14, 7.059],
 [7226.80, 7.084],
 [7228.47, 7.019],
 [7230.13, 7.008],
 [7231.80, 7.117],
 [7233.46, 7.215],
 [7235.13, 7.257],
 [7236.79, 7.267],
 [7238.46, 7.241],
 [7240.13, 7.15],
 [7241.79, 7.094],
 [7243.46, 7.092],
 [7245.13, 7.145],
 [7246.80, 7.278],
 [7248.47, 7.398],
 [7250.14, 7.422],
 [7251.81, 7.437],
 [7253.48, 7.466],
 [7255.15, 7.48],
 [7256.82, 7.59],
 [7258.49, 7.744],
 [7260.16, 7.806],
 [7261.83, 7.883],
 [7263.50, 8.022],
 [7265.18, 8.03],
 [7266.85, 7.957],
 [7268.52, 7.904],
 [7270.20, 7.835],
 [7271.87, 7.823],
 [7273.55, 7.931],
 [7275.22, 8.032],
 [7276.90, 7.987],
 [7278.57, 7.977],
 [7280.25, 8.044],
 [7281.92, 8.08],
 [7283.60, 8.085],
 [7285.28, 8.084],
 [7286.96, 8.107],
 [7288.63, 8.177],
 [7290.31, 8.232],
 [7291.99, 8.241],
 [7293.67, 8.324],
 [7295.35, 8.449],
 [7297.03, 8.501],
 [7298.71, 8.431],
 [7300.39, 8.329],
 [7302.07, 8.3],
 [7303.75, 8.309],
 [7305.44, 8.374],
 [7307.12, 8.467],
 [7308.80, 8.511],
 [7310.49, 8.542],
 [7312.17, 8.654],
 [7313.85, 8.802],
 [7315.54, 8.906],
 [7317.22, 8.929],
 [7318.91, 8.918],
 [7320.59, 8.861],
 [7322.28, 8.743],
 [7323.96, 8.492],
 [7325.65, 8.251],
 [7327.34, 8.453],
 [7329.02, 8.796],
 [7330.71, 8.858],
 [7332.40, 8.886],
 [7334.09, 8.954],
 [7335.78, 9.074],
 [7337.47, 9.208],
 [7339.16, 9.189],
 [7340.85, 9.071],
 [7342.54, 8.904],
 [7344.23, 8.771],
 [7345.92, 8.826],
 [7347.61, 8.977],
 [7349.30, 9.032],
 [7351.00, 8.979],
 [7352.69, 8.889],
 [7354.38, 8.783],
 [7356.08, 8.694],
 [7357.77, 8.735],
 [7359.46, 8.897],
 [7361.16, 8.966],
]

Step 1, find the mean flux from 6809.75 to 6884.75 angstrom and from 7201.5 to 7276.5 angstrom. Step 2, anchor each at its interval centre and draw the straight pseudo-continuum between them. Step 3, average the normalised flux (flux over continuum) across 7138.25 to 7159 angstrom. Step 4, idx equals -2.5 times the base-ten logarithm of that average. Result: 0.18 mag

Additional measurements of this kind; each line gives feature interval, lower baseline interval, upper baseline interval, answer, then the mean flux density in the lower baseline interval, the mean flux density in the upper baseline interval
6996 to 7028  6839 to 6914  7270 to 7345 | -0.21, 5.12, 8.49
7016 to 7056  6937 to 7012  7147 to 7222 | -0.19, 7.02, 6.19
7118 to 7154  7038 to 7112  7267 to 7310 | 0.30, 7.01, 8.18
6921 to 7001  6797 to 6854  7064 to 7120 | -0.18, 4.96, 6.58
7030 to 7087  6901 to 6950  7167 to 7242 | -0.20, 6.11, 6.54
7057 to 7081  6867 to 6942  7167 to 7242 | -0.14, 5.57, 6.54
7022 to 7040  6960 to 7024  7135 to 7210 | -0.15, 7.21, 5.98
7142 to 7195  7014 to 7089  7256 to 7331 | 0.29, 7.55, 8.28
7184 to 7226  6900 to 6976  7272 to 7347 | 0.22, 6.37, 8.52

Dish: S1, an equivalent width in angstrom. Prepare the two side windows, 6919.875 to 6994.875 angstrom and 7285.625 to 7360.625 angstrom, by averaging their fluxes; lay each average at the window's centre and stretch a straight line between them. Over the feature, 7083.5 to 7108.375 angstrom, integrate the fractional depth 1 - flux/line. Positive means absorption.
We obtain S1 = 4.5 angstrom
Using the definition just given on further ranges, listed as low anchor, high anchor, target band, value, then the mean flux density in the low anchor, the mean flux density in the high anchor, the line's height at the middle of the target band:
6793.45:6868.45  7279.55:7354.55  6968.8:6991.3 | -3.69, 4.91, 8.62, 6.05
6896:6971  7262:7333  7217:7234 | 1.99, 6.27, 8.34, 7.93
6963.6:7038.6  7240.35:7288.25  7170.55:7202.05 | 5.41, 7.37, 7.74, 7.63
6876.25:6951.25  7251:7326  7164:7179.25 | 2.90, 5.82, 8.2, 7.46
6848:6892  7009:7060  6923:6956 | -2.24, 4.93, 7.88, 6.18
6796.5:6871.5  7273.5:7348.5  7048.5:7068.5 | -1.66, 4.91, 8.54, 6.62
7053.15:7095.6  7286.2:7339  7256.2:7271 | 0.63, 6.76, 8.59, 8.21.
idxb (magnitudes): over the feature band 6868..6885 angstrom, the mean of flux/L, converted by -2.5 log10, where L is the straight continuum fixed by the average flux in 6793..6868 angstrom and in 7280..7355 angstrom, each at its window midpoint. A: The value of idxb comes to 0.04 mag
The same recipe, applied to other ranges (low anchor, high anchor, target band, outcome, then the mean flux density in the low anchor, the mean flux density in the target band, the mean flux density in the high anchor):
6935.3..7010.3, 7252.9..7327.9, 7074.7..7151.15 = 0.24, 7.01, 6.07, 8.23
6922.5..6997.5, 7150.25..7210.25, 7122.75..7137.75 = 0.19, 6.82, 5.3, 6.15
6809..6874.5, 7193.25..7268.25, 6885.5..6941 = -0.09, 4.9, 5.72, 6.99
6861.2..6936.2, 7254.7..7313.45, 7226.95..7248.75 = 0.09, 5.42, 7.17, 8.13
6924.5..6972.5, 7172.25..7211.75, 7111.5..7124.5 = -0.03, 6.75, 6.62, 6.27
